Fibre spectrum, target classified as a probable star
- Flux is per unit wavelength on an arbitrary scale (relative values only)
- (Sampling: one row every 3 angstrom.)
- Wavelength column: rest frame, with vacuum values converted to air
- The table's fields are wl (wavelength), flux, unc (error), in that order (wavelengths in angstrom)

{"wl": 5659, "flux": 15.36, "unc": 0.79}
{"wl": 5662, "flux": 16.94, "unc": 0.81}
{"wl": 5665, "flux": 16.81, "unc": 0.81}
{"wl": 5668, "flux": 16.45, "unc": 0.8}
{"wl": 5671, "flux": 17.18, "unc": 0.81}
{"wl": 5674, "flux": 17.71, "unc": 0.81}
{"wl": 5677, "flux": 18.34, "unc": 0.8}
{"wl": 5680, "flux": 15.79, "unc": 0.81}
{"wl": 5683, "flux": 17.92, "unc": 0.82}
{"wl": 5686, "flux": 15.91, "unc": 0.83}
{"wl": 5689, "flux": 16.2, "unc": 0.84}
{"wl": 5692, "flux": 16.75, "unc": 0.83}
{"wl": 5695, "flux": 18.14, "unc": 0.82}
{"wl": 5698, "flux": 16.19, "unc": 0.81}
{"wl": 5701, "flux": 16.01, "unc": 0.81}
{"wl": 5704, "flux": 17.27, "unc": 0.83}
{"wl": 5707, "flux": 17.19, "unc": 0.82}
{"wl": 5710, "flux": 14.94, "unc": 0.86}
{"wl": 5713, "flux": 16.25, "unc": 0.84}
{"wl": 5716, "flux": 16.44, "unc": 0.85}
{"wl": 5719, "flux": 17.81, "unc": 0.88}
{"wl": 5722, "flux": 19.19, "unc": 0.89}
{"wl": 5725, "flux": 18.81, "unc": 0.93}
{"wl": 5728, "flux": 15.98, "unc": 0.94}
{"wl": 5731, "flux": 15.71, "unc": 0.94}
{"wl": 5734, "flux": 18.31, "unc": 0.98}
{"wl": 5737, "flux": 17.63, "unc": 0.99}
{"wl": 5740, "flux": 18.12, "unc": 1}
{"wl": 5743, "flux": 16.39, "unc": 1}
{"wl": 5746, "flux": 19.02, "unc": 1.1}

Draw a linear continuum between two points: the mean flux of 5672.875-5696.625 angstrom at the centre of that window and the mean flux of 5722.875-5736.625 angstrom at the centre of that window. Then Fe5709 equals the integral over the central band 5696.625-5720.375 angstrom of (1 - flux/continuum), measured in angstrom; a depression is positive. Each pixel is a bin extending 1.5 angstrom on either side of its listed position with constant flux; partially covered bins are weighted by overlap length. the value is 1.0 angstrom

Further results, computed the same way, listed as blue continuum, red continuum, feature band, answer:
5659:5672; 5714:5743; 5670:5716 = 0.6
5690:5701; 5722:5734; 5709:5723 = 0.2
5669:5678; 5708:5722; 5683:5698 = 0.4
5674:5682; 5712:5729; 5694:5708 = 0.4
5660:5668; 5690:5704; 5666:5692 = -0.3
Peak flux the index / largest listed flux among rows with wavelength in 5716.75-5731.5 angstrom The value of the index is 19.19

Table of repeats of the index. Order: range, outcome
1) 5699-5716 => 17.27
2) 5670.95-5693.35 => 18.34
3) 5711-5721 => 17.81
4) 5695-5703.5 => 18.14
